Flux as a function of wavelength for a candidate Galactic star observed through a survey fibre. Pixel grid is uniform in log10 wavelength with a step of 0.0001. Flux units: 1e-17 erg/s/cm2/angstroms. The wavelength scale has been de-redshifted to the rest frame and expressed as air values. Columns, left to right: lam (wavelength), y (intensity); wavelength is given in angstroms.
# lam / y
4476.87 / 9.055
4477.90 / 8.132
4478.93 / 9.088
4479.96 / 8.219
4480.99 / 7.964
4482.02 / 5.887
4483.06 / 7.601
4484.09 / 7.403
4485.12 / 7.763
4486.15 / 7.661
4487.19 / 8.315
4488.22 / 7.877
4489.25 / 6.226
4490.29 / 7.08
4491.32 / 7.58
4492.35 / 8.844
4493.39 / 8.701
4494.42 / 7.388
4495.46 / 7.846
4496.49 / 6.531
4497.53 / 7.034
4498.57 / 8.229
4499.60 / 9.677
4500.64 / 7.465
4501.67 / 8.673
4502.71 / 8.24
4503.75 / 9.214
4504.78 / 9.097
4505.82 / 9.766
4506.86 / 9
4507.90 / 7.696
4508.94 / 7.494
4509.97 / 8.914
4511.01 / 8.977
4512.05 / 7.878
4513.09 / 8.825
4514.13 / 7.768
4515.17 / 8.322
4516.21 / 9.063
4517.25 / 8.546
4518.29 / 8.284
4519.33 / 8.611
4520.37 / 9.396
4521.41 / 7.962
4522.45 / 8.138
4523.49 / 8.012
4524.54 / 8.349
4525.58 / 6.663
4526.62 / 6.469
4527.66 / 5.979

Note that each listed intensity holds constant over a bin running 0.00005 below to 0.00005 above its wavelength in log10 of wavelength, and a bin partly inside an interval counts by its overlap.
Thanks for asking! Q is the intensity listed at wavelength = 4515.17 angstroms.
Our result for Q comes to 8.322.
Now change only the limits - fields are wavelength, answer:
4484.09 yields 7.403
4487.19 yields 8.315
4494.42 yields 7.388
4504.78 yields 9.097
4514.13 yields 7.768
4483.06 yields 7.601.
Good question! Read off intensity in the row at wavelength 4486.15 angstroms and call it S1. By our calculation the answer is 7.661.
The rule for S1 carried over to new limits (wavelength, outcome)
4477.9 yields 8.132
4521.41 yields 7.962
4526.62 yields 6.469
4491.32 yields 7.58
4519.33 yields 8.611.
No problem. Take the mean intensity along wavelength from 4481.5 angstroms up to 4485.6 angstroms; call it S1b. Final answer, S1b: 7.16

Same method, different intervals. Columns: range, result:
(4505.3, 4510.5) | 8.57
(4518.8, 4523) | 8.53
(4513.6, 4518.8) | 8.4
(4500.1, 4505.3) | 8.55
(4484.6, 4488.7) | 7.91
